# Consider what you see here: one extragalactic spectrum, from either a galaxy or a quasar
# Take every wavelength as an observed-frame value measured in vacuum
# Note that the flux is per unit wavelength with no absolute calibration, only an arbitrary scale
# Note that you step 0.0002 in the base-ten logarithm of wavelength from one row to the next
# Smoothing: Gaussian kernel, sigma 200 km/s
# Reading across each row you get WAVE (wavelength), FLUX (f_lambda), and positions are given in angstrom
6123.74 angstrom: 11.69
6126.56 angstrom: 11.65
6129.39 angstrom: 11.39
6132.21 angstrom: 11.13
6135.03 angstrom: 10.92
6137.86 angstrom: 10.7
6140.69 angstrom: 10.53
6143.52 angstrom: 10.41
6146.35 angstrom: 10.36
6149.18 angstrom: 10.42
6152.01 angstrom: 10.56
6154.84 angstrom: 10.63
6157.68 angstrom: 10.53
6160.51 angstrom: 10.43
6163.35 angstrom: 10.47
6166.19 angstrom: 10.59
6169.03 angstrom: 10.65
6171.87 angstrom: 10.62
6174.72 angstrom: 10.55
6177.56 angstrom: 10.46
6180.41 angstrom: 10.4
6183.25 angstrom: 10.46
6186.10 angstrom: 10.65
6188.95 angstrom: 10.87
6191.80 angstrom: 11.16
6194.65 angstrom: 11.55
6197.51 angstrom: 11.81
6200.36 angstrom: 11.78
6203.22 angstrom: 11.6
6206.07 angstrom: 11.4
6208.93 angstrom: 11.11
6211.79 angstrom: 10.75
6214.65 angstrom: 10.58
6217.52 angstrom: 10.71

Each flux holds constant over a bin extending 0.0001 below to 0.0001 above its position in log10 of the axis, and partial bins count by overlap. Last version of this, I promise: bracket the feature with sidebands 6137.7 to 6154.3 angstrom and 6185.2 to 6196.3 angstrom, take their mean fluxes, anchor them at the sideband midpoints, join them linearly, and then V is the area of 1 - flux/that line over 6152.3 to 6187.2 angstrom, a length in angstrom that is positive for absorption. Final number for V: 0.9 angstrom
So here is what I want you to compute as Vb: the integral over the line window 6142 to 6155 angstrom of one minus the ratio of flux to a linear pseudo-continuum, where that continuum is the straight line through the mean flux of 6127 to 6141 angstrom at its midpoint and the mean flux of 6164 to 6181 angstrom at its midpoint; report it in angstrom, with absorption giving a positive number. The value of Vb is 0.4 angstrom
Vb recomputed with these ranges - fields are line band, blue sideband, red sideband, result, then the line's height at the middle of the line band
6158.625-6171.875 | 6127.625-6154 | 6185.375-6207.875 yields 0.6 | 11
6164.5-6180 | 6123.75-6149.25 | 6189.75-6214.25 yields 0.8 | 11.1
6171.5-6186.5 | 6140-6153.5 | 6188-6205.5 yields 0.8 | 11.1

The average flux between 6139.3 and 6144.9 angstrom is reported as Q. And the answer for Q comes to 10.5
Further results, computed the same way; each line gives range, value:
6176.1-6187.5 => 10.5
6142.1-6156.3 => 10.5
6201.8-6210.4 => 11.4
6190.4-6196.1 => 11.3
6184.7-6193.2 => 10.9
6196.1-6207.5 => 11.7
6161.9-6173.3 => 10.6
